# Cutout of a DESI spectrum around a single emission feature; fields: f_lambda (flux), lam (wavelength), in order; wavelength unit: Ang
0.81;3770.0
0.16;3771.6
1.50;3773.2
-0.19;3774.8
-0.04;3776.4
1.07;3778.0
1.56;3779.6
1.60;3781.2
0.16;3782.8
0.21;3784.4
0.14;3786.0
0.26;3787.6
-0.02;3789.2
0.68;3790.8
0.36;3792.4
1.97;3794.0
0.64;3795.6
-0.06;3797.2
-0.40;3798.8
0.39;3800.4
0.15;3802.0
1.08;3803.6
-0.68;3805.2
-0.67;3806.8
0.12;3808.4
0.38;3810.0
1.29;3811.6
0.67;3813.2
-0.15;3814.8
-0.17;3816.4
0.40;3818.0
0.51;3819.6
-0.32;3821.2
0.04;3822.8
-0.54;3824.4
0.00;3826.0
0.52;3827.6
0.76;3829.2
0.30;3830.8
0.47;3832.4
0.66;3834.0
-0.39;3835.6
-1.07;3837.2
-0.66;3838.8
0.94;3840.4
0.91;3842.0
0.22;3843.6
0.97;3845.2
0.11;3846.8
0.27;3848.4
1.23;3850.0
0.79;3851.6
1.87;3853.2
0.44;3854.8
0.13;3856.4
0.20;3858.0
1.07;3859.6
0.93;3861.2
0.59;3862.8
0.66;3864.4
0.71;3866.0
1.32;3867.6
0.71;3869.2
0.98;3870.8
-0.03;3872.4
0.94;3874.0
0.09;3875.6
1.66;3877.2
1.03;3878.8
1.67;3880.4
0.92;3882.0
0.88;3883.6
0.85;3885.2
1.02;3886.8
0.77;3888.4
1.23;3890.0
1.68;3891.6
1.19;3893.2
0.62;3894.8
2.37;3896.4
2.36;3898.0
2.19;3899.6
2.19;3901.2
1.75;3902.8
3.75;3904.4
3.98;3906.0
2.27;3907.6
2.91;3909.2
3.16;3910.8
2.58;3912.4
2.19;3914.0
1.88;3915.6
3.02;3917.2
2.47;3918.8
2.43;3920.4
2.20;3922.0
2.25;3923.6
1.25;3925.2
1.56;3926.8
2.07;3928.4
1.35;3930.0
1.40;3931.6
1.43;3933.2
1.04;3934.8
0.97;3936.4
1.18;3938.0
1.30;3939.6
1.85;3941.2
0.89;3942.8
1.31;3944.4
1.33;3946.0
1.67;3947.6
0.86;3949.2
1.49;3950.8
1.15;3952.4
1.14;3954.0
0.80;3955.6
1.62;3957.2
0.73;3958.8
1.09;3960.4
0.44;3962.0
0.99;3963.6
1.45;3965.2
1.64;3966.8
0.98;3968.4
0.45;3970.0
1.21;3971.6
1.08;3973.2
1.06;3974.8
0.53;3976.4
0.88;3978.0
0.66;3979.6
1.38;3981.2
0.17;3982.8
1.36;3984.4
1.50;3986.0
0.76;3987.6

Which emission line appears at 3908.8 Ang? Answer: Lyman alpha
